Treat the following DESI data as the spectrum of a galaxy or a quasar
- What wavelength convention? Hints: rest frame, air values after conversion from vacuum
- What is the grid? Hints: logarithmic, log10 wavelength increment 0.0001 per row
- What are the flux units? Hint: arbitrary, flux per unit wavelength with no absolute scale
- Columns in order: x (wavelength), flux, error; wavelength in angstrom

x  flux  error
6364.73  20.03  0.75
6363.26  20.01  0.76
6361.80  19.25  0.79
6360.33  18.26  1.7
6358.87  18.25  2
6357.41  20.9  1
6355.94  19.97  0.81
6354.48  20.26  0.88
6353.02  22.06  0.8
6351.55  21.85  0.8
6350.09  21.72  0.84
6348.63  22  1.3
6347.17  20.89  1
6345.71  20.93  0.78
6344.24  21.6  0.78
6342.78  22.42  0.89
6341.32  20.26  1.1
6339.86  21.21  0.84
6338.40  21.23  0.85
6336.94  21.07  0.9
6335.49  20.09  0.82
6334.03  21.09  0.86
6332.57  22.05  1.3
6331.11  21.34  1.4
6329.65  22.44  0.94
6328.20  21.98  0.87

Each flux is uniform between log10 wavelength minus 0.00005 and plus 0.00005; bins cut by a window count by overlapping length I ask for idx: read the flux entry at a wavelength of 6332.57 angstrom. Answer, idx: 22.05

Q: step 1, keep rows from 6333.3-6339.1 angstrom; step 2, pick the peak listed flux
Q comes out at 21.23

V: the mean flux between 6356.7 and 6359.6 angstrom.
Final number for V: 19.6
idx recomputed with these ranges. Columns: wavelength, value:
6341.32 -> 20.26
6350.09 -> 21.72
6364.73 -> 20.03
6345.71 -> 20.93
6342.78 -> 22.42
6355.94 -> 19.97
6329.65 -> 22.44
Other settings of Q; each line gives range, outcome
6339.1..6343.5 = 22.42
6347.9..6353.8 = 22.06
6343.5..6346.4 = 21.6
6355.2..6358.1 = 20.9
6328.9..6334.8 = 22.44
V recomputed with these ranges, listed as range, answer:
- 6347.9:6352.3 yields 21.8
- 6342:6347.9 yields 21.4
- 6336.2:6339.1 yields 21.2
